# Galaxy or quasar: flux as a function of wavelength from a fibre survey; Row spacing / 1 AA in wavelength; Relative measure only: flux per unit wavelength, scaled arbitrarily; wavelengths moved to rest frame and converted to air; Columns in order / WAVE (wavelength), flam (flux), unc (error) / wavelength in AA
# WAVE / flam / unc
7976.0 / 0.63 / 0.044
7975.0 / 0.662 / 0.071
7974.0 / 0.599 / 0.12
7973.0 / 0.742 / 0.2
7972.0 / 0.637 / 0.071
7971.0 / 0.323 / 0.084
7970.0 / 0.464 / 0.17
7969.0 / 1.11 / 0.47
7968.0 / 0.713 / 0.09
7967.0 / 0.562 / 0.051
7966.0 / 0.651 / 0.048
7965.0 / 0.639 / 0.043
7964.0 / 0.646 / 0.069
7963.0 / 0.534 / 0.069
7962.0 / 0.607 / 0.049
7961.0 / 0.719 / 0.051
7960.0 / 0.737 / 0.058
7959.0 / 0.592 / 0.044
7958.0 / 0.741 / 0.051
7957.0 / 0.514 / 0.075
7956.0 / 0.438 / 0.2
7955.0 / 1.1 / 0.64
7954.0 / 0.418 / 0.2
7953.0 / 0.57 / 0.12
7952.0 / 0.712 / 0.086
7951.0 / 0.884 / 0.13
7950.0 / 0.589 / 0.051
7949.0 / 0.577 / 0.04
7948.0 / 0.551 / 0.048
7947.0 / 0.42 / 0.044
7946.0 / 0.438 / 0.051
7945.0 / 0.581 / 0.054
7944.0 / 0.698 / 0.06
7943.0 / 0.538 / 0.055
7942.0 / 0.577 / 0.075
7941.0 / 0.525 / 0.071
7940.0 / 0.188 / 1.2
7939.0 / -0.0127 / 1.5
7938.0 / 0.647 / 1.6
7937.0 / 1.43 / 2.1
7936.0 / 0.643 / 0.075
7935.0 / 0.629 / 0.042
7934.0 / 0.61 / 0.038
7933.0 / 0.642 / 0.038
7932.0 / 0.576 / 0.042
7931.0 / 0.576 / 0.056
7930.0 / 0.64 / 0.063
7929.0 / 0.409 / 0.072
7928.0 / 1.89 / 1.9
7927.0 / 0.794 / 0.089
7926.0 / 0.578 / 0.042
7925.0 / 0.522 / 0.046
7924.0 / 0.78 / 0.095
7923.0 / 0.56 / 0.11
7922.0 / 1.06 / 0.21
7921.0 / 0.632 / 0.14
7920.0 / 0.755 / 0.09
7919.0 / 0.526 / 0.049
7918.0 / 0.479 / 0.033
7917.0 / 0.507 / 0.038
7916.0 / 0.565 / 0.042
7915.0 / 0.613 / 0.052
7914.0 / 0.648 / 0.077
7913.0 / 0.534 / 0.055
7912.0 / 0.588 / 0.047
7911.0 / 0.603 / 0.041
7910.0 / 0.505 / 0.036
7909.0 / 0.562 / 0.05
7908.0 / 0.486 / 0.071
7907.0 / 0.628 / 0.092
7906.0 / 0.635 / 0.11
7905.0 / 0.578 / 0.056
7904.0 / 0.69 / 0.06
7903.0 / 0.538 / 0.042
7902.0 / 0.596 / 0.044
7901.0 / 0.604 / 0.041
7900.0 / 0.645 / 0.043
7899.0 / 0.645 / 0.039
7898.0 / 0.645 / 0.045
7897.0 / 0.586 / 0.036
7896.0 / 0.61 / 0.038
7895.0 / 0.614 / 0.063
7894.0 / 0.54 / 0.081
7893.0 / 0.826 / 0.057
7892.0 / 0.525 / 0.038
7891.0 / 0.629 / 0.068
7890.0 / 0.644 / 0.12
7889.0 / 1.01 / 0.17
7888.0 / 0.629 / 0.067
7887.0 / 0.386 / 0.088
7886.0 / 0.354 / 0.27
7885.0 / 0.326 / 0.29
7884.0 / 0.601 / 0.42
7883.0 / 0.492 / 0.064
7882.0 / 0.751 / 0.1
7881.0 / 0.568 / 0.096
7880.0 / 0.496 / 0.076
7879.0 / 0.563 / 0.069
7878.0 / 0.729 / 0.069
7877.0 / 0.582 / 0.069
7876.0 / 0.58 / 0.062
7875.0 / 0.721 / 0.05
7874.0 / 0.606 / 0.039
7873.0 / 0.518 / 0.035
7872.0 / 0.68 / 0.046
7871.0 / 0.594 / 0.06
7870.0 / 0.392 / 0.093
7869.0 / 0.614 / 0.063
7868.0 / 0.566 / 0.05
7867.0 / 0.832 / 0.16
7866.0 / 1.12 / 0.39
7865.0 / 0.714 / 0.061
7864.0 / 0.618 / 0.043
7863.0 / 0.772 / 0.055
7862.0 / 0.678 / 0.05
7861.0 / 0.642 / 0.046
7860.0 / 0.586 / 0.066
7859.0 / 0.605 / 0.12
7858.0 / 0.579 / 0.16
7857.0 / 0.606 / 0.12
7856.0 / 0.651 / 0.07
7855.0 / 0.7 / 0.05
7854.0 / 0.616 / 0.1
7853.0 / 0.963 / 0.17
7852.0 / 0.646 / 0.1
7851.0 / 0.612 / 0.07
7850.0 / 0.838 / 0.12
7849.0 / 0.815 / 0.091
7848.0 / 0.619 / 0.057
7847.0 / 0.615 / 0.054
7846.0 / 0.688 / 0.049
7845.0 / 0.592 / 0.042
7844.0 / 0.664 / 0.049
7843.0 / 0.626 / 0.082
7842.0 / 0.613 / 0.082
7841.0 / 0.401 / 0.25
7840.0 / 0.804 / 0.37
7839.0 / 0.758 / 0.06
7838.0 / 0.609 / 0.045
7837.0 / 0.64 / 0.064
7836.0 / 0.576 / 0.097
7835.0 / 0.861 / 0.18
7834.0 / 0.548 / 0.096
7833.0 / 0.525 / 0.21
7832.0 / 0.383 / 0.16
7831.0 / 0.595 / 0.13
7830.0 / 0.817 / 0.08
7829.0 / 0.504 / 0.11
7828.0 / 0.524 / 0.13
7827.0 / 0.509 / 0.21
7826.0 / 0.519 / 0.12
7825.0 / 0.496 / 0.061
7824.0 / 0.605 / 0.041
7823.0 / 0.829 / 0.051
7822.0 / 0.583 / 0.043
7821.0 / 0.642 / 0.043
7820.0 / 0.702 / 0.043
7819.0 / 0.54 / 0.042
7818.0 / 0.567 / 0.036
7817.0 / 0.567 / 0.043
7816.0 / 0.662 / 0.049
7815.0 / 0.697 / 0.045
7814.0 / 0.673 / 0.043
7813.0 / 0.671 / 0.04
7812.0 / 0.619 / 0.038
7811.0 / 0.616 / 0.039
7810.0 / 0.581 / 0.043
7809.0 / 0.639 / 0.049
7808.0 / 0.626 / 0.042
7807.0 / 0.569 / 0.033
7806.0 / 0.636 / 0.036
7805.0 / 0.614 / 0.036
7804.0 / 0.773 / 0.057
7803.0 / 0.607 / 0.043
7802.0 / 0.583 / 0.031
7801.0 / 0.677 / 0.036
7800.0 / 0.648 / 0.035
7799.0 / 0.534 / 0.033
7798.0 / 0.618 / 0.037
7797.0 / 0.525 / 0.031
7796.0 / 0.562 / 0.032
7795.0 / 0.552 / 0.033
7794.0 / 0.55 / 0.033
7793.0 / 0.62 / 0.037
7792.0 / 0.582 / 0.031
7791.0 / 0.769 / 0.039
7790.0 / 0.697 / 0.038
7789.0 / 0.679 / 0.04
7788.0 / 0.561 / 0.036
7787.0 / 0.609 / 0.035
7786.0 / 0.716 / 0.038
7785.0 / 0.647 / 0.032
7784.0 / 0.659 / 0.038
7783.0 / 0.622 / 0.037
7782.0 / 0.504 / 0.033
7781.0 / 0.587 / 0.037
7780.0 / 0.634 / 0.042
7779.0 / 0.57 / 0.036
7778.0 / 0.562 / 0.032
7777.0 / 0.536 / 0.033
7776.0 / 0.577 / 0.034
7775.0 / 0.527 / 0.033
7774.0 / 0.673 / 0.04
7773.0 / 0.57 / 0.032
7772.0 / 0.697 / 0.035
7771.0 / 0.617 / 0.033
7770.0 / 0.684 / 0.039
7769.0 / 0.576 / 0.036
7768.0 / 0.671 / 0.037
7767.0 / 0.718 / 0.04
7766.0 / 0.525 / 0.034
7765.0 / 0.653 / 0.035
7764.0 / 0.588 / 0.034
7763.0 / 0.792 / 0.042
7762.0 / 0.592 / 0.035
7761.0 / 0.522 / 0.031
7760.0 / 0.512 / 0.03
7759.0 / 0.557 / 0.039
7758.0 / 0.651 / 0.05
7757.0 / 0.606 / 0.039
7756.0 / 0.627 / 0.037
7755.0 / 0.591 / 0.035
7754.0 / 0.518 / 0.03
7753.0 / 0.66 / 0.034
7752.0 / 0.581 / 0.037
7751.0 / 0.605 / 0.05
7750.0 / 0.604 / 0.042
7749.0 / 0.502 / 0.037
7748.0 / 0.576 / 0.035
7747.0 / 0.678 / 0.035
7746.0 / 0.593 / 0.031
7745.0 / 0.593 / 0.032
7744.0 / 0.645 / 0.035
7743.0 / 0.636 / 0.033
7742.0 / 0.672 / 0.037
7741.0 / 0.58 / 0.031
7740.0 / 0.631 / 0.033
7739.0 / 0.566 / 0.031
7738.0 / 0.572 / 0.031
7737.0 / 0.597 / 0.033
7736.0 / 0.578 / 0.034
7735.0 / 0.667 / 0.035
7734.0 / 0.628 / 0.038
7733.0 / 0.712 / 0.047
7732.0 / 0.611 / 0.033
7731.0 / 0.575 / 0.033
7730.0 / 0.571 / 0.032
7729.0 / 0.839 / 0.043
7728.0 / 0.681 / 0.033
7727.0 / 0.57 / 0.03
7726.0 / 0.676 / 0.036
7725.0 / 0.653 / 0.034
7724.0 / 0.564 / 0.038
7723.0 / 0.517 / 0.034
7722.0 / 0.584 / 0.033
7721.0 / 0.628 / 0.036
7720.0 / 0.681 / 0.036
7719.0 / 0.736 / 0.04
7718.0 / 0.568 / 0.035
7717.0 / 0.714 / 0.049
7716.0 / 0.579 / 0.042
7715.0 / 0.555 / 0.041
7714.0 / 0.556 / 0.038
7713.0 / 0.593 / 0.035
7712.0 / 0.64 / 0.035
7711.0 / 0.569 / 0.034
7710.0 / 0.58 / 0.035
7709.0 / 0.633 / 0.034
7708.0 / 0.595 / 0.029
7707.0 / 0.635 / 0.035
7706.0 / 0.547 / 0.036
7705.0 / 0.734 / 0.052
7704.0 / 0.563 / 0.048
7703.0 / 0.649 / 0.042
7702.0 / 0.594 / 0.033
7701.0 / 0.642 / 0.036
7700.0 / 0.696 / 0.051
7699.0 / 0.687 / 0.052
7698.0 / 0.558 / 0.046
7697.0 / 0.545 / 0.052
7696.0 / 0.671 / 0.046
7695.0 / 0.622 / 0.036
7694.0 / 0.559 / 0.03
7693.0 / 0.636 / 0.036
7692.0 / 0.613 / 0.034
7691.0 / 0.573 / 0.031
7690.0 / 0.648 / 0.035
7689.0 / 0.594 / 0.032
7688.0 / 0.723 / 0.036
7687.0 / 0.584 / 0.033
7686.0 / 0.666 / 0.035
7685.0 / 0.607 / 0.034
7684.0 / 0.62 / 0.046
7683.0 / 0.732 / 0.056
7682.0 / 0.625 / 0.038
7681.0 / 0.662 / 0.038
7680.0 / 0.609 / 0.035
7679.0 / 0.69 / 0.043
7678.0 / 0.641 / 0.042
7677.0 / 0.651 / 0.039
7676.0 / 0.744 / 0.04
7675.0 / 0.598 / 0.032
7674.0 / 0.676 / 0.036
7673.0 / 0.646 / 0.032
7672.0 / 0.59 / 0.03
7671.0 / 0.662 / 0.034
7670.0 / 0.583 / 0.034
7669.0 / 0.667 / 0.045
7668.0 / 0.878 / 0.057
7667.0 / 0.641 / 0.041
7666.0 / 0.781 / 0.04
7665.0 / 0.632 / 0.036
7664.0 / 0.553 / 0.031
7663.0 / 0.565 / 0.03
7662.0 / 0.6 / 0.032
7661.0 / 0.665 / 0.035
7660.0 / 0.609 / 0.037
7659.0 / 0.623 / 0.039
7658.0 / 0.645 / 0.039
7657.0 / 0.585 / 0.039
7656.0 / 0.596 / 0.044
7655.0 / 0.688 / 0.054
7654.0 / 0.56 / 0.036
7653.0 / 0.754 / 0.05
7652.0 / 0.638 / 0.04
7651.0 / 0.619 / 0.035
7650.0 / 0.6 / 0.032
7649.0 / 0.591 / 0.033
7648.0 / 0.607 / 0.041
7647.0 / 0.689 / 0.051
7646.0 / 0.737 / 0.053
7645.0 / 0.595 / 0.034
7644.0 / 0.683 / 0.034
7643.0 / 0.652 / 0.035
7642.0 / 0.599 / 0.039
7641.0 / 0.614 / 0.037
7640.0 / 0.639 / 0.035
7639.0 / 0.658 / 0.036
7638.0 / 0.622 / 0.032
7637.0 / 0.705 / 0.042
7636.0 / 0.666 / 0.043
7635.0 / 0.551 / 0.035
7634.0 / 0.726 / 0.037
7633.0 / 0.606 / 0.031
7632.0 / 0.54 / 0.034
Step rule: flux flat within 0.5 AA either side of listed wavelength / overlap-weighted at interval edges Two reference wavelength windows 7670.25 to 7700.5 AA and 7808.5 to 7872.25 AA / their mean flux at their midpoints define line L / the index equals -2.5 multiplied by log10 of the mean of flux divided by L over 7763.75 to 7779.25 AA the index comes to 0.05 mag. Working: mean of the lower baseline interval 0.637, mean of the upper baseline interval 0.642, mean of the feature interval 0.61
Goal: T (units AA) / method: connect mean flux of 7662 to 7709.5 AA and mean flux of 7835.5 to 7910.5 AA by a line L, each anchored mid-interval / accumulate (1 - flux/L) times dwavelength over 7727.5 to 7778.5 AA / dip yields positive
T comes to 1.8 AA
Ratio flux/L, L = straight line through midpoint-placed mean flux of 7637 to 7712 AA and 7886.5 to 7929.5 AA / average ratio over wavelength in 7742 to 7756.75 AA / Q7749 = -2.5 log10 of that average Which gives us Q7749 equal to 0.06 mag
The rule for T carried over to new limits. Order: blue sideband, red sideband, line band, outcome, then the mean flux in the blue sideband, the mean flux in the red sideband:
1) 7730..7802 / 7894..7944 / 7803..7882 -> -2.3 AA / 0.61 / 0.629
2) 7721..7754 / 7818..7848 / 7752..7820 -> -0.2 AA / 0.615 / 0.612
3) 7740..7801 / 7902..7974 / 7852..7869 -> -2.1 AA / 0.609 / 0.63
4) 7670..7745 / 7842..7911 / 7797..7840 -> 0.7 AA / 0.627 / 0.63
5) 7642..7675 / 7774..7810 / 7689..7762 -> 1.7 AA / 0.643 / 0.611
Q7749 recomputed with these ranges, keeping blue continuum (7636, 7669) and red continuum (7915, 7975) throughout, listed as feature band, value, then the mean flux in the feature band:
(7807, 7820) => 0.03 mag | 0.623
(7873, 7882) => 0.06 mag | 0.609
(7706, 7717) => 0.08 mag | 0.597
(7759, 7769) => 0.05 mag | 0.614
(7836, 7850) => -0.02 mag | 0.654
